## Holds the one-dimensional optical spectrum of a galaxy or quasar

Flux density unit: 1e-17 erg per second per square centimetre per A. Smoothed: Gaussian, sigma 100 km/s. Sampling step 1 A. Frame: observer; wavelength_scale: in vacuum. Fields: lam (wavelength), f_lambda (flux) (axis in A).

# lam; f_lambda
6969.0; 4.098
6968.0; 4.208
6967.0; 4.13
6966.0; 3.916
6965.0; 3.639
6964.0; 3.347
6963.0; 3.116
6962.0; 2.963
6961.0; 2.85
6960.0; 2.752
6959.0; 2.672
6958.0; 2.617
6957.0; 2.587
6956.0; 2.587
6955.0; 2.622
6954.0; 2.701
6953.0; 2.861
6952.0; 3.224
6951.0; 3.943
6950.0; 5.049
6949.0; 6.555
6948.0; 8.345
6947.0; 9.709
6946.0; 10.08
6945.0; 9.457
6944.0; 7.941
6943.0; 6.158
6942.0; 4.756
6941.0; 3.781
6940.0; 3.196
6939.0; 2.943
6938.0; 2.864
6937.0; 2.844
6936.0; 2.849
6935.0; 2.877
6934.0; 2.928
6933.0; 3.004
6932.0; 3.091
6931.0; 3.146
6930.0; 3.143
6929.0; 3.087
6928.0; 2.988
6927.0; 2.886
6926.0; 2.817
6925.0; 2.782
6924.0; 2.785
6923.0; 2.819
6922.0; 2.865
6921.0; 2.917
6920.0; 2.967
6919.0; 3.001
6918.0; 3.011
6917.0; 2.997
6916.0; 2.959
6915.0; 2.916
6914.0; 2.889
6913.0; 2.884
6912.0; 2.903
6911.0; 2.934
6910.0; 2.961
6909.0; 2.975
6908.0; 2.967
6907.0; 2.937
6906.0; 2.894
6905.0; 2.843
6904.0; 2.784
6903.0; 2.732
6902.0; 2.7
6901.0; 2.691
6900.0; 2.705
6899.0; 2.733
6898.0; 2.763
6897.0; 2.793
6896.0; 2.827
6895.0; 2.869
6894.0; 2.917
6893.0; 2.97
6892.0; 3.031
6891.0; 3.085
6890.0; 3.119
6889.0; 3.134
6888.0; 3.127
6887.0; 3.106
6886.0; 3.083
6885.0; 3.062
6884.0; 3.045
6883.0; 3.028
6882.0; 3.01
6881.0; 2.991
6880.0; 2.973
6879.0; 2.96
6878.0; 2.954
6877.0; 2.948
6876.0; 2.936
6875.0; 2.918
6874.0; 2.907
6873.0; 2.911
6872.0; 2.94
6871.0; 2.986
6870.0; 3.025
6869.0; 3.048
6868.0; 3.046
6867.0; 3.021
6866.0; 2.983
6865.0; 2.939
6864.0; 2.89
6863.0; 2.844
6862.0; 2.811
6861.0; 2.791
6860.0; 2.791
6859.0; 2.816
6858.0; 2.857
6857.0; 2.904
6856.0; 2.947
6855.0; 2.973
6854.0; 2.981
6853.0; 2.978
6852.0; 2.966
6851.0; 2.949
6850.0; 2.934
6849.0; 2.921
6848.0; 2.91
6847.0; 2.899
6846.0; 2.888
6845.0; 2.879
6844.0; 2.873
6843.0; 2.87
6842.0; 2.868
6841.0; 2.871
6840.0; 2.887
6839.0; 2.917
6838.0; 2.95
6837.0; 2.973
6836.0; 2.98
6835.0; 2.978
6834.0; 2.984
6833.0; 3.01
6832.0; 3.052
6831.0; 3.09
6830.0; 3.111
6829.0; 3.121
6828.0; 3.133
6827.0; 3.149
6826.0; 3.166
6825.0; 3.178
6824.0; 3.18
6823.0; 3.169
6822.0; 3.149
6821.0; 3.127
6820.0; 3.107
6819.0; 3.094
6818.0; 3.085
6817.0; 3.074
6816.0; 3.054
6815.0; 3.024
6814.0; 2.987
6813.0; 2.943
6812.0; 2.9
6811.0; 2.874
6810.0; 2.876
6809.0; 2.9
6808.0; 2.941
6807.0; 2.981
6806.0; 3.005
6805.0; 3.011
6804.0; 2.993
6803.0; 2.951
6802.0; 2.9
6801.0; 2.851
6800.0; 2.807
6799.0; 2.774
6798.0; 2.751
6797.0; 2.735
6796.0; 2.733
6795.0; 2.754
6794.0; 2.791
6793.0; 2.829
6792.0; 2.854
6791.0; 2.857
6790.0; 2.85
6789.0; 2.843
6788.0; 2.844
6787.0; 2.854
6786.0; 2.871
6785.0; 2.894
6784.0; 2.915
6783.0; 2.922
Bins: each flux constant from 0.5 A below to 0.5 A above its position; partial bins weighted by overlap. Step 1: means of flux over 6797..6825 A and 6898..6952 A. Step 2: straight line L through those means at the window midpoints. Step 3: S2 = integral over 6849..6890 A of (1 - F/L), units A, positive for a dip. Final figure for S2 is 4.8 A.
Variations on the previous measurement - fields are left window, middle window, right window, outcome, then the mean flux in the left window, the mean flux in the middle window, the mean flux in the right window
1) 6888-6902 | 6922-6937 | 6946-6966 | 2.60 A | 2.9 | 2.94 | 4.06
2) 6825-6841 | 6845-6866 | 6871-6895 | 0.83 A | 3.03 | 2.9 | 3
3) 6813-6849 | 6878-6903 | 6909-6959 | 3.72 A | 3.02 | 2.94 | 3.78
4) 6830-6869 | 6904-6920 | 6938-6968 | 3.83 A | 2.93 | 2.93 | 4.47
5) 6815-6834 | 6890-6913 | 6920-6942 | 1.32 A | 3.11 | 2.87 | 3.02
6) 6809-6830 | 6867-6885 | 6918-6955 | 2.97 A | 3.07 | 2.98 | 4.11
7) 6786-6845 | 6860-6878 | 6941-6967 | 3.34 A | 2.96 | 2.93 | 4.63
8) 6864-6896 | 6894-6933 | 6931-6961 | 8.21 A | 3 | 2.9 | 4.33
